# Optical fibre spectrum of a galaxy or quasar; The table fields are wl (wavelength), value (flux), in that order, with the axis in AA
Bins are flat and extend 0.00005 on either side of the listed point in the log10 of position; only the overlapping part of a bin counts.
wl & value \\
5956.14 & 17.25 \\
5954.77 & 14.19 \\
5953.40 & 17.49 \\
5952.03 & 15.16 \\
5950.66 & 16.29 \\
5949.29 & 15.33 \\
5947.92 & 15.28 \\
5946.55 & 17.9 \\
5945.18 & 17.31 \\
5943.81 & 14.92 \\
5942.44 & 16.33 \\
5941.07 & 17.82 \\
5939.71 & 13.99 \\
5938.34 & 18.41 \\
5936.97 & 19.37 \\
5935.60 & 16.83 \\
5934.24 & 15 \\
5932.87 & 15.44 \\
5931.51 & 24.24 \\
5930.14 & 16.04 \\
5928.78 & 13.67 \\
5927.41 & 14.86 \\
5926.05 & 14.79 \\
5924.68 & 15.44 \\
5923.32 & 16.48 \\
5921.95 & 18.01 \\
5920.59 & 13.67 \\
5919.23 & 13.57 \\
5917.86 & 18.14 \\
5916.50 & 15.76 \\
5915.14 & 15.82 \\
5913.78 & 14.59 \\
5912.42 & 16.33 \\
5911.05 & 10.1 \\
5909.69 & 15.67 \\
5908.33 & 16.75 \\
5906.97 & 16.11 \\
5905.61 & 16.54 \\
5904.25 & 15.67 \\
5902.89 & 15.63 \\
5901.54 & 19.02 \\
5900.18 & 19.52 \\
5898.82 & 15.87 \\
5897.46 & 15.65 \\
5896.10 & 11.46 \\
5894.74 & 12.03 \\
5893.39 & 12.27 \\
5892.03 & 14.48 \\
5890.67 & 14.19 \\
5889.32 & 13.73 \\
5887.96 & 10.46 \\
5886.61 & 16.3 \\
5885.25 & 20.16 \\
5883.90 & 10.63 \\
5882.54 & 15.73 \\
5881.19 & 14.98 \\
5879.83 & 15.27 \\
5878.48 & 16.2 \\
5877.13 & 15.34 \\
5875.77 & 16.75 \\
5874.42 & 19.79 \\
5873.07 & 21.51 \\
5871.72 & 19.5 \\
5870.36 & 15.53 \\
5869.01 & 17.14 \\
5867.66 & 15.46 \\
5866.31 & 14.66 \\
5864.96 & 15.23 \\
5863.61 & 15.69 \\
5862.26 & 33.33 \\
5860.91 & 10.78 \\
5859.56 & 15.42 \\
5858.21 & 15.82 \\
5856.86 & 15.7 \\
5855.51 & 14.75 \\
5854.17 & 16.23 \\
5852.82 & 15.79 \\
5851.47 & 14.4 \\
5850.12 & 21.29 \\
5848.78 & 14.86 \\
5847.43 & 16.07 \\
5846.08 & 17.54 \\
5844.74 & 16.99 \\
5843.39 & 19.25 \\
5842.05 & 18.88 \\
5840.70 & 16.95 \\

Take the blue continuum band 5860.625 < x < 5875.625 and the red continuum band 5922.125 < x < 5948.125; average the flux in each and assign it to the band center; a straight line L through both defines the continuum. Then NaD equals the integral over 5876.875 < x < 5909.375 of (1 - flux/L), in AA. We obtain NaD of 4.5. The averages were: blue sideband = 18.2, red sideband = 16.6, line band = 15.2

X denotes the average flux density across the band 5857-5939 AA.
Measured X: 16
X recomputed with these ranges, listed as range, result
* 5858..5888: 16.7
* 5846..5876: 17.1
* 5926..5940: 16.8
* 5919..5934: 16.1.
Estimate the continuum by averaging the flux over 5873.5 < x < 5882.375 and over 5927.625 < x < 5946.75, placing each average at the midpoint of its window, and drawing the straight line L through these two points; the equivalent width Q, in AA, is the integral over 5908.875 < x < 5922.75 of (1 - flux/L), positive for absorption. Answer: 1.3 AA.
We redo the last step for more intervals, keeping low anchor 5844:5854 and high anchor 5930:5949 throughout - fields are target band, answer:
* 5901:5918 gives 1.2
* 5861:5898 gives 1.8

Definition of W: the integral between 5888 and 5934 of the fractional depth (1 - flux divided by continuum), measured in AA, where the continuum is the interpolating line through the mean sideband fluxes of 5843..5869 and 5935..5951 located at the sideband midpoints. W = 3.5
